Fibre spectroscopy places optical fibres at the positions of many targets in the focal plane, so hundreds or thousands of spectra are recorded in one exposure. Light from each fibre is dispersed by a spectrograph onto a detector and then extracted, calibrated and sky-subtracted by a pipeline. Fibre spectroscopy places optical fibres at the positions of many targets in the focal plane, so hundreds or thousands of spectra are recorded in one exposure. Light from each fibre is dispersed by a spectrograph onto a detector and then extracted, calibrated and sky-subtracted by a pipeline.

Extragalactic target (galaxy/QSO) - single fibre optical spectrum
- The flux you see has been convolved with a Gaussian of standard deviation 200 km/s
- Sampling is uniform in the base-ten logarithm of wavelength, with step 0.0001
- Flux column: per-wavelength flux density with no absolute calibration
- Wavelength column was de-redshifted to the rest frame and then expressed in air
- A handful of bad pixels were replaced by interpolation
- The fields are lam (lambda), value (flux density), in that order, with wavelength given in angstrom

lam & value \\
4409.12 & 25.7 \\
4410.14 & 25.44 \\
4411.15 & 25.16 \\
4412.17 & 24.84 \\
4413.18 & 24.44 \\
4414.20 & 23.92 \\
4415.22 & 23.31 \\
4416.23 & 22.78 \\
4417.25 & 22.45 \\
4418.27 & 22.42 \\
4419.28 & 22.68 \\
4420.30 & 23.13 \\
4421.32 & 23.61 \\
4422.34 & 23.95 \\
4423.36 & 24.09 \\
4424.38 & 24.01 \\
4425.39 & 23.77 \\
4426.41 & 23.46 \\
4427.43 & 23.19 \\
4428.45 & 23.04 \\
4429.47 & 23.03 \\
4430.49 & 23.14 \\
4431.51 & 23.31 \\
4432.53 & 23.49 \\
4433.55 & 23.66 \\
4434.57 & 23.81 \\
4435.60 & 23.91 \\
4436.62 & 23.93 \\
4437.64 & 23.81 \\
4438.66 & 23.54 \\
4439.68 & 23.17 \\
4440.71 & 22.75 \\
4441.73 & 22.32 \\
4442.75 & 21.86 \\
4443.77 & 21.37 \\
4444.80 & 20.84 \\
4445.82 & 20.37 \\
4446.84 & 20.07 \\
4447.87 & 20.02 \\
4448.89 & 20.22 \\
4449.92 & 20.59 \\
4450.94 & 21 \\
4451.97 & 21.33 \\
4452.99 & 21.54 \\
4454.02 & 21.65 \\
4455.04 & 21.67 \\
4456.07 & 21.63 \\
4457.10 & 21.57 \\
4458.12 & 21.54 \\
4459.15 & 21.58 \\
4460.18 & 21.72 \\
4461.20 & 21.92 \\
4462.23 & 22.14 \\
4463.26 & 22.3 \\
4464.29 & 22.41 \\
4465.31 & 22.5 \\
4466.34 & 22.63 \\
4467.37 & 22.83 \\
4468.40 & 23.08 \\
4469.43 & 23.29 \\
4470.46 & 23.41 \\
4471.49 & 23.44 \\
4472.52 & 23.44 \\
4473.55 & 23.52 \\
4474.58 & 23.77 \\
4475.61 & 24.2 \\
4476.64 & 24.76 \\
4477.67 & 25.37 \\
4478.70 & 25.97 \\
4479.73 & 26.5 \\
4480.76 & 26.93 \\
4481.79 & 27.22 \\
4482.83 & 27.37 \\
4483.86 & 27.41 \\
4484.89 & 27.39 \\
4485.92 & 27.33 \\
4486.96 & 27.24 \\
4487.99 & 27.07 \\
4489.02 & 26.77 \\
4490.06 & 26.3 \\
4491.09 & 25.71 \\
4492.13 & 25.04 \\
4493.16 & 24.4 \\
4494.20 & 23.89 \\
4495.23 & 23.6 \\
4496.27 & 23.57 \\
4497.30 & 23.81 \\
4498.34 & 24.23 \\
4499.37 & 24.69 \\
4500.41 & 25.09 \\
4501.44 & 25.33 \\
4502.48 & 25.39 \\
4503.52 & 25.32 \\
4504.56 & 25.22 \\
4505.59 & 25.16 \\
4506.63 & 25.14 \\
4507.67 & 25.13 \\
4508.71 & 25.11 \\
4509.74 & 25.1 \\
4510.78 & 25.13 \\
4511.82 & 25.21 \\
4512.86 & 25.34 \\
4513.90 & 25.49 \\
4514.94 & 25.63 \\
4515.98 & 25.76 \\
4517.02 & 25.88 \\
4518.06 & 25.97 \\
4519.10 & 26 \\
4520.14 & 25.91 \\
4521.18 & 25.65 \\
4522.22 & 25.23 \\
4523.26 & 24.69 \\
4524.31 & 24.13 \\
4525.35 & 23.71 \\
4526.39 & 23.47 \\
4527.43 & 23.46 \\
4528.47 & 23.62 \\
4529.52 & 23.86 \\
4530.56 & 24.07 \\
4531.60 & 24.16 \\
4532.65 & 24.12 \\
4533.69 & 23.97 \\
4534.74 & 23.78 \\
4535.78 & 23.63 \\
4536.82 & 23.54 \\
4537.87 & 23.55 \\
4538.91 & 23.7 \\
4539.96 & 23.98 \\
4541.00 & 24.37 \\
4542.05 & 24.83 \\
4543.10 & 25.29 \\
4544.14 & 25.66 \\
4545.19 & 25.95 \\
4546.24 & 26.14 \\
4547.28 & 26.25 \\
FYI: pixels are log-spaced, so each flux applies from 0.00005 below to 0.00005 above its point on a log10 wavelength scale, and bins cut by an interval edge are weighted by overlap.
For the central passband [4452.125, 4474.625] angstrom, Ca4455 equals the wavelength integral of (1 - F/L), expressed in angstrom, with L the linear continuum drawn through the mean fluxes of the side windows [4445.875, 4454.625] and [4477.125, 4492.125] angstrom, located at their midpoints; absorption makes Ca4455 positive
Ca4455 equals 0.6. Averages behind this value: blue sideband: 20.8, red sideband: 26.7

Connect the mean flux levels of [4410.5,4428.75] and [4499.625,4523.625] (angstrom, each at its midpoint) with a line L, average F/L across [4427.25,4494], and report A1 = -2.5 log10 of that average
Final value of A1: 0.04 mag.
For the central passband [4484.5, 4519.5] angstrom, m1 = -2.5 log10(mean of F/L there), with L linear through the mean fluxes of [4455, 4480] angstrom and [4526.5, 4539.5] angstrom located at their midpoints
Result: -0.09 mag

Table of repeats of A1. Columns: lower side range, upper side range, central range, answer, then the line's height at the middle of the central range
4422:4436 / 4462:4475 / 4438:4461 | 0.09 mag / 23.3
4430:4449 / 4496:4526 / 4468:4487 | -0.06 mag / 23.9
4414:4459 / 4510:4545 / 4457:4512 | -0.04 mag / 23.6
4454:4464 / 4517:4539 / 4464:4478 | -0.06 mag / 22.2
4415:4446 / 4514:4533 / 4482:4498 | -0.07 mag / 24.1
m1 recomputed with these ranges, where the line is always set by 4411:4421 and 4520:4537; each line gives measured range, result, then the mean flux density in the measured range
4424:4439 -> 0.00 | 23.5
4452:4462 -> 0.10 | 21.7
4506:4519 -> -0.06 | 25.4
